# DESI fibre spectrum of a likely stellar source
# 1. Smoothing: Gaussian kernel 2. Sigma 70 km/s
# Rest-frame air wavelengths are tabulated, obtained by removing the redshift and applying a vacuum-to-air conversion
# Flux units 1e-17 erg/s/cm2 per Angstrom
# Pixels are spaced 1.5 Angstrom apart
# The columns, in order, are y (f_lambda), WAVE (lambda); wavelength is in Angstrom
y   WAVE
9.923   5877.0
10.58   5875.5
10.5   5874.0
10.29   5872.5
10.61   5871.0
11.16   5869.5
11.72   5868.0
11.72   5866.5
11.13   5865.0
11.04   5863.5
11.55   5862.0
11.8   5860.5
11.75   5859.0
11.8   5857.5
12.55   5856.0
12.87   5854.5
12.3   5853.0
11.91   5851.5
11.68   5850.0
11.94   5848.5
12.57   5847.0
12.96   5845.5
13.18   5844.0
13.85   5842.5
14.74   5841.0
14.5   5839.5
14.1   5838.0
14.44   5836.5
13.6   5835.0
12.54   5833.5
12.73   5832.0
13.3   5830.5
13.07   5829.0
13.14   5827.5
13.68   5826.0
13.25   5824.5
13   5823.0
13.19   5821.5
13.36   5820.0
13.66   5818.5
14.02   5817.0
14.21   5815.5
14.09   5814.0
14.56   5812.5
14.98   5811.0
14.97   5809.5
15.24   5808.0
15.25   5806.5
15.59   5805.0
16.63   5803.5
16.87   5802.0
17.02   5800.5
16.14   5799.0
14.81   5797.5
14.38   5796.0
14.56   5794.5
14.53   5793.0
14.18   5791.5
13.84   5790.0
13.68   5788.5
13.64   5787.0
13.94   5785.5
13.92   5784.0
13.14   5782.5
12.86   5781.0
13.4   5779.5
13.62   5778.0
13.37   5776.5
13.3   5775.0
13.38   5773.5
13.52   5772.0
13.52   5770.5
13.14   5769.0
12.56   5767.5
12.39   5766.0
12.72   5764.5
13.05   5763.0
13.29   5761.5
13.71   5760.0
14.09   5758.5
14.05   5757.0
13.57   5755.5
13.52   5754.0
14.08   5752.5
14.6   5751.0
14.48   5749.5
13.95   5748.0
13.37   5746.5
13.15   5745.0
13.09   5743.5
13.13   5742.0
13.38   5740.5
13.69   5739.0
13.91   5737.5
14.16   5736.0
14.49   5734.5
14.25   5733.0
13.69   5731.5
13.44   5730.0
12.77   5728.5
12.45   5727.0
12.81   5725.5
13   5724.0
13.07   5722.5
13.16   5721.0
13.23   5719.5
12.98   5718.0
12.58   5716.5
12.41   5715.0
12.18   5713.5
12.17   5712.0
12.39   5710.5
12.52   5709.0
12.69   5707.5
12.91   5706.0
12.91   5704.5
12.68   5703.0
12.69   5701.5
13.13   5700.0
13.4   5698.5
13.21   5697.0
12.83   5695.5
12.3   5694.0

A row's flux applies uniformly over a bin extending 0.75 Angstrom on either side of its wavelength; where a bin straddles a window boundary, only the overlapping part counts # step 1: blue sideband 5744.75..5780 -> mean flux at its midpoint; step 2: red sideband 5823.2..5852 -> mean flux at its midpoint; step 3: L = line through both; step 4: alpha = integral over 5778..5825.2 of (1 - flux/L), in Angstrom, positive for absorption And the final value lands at -3.7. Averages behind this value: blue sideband 13.5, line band 14.4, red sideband 13.2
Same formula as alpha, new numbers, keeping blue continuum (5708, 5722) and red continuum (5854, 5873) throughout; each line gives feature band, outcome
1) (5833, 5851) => -2.52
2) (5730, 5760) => -3.38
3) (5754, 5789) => -3.35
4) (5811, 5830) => -2.88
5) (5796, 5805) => -3.06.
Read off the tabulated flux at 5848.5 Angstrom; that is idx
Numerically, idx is 11.94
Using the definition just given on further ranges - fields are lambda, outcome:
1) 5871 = 10.61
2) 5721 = 13.16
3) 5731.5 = 13.69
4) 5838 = 14.1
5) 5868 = 11.72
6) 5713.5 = 12.18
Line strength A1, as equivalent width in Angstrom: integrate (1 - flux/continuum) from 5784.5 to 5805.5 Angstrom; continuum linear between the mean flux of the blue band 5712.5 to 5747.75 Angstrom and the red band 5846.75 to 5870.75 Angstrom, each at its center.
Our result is -4.1 Angstrom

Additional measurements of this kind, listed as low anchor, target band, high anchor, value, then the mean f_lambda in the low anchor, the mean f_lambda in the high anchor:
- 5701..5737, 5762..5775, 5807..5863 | 0.1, 13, 13.3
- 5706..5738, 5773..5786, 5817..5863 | -0.4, 13.1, 13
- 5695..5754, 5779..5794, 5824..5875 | -1.0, 13.2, 12.5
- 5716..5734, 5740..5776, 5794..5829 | 0.6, 13.1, 14.6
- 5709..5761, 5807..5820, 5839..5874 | -1.9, 13.4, 12.1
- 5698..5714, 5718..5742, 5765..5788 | -0.9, 12.7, 13.3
